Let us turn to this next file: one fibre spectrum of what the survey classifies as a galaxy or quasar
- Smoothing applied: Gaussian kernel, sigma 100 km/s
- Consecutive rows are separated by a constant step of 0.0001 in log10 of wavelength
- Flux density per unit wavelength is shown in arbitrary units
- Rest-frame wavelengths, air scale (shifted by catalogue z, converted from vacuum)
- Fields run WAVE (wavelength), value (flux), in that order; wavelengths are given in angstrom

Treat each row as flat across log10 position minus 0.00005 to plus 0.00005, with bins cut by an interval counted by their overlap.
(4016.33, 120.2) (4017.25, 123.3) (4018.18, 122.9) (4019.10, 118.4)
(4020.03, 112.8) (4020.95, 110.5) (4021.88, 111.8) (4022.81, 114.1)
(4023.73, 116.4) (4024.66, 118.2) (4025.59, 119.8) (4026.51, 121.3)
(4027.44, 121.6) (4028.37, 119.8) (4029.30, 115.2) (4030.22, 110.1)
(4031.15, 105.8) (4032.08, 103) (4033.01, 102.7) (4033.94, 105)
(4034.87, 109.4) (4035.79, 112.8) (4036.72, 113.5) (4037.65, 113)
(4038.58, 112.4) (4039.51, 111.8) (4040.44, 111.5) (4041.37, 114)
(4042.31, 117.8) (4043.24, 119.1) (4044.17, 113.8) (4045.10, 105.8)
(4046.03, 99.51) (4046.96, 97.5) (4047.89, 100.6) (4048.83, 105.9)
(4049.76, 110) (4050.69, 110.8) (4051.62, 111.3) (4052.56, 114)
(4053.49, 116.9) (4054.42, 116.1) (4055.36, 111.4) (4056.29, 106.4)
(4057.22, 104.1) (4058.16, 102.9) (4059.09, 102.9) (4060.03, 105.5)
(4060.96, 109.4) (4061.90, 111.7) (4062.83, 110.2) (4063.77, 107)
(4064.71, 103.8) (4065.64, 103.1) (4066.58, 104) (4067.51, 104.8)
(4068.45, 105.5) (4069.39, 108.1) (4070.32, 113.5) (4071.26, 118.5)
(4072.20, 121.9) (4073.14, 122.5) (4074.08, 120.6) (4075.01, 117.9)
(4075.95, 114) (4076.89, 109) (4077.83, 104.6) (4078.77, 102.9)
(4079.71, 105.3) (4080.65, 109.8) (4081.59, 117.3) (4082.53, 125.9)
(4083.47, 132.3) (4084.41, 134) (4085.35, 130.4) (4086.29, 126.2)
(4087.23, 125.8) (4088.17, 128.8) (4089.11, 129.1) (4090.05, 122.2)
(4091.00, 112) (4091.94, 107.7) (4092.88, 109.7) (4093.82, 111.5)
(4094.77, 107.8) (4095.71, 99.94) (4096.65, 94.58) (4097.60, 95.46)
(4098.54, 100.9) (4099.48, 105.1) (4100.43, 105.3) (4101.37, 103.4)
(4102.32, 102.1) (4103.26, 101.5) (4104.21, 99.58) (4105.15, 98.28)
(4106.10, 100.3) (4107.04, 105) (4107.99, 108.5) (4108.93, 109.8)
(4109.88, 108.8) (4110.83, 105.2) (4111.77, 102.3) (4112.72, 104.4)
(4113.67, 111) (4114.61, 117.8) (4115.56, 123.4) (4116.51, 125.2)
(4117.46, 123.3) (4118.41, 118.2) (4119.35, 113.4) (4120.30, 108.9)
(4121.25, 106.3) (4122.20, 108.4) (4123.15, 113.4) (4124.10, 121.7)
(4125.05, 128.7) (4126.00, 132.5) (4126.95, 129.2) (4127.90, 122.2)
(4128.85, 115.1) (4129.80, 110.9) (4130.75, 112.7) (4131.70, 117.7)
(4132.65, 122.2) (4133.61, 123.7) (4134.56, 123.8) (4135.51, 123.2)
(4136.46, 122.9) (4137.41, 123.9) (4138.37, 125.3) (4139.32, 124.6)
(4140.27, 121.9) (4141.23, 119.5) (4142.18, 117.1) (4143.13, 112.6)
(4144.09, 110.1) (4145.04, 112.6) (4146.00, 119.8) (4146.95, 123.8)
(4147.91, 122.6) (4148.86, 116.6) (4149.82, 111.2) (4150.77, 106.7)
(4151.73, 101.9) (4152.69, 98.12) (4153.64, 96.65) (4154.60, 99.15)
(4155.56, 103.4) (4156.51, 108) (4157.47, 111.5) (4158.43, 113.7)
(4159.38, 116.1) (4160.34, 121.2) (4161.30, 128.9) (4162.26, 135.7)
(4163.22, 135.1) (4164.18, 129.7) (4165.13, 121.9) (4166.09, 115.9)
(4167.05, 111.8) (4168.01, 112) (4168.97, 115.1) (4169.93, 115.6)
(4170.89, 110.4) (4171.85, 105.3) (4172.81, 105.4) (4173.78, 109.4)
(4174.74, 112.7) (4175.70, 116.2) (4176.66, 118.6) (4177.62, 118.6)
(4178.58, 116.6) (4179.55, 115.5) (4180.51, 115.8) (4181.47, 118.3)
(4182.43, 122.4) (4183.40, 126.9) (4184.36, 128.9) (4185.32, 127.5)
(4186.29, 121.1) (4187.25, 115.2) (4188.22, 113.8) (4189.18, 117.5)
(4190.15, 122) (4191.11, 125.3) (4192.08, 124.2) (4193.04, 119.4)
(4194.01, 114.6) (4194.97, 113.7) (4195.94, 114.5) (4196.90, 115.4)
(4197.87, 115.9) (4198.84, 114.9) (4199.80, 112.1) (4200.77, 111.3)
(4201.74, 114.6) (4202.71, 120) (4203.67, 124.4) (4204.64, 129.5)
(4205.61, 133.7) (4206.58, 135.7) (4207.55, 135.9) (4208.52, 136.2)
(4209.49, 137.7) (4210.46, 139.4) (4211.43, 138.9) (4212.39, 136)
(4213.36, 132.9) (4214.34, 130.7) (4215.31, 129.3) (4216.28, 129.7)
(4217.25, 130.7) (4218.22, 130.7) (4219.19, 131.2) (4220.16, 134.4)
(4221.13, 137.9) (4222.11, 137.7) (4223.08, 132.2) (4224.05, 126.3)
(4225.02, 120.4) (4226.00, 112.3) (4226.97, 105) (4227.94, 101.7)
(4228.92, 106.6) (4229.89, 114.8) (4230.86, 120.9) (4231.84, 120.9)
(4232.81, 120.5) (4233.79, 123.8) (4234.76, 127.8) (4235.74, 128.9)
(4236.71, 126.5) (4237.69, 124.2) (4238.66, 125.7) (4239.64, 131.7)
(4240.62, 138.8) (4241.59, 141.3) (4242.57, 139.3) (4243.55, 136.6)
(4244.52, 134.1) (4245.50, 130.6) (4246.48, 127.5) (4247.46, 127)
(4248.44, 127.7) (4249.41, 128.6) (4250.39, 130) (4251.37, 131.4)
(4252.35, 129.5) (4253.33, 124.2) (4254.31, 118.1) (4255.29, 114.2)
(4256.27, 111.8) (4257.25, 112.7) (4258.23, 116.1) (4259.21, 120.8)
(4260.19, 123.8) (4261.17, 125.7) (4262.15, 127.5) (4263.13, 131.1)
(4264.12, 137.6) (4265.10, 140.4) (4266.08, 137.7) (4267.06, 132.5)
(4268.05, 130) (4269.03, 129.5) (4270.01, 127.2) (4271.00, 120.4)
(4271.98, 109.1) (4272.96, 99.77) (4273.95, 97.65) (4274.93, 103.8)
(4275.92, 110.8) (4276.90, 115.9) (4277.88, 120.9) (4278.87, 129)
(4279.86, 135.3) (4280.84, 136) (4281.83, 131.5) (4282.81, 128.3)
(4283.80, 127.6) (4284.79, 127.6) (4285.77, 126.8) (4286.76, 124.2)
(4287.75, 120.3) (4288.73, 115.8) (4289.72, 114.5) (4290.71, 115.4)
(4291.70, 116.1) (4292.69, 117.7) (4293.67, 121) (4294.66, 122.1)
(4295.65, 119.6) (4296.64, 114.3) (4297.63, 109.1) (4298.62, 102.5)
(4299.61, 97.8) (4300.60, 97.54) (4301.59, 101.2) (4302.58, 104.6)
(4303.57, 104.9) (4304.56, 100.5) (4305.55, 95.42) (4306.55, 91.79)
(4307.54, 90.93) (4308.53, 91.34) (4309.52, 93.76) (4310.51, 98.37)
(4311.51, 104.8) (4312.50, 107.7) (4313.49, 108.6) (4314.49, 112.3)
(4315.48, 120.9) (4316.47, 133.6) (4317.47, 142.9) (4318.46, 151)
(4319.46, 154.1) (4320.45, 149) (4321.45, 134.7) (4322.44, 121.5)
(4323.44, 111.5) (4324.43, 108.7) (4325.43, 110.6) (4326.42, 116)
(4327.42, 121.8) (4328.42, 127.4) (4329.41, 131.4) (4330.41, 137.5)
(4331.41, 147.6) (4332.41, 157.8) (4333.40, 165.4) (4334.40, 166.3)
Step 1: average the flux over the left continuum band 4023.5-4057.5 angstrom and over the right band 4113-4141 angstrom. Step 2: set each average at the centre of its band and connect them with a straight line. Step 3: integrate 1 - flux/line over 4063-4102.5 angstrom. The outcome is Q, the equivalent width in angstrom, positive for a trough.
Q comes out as 1.0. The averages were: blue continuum 111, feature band 113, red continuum 120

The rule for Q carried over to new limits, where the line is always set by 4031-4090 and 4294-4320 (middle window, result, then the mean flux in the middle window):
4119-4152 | -1.85 angstrom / 118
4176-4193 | -1.37 angstrom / 120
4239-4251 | -2.34 angstrom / 133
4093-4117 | 1.29 angstrom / 106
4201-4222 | -3.87 angstrom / 132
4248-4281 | -3.61 angstrom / 123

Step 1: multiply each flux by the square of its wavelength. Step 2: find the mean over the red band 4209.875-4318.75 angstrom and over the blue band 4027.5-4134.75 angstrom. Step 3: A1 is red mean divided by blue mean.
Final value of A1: 1.18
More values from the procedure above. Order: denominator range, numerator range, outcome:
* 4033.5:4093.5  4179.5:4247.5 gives 1.19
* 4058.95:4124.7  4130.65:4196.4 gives 1.09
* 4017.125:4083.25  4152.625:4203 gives 1.11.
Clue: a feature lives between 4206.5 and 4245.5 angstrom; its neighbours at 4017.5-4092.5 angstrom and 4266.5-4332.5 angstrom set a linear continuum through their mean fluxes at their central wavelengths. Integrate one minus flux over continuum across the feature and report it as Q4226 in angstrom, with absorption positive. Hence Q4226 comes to -4.0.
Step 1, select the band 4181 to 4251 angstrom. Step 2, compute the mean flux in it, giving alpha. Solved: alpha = 125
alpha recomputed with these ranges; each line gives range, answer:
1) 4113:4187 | 117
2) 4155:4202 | 117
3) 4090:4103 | 105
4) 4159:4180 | 118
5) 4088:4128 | 111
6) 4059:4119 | 111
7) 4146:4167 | 115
